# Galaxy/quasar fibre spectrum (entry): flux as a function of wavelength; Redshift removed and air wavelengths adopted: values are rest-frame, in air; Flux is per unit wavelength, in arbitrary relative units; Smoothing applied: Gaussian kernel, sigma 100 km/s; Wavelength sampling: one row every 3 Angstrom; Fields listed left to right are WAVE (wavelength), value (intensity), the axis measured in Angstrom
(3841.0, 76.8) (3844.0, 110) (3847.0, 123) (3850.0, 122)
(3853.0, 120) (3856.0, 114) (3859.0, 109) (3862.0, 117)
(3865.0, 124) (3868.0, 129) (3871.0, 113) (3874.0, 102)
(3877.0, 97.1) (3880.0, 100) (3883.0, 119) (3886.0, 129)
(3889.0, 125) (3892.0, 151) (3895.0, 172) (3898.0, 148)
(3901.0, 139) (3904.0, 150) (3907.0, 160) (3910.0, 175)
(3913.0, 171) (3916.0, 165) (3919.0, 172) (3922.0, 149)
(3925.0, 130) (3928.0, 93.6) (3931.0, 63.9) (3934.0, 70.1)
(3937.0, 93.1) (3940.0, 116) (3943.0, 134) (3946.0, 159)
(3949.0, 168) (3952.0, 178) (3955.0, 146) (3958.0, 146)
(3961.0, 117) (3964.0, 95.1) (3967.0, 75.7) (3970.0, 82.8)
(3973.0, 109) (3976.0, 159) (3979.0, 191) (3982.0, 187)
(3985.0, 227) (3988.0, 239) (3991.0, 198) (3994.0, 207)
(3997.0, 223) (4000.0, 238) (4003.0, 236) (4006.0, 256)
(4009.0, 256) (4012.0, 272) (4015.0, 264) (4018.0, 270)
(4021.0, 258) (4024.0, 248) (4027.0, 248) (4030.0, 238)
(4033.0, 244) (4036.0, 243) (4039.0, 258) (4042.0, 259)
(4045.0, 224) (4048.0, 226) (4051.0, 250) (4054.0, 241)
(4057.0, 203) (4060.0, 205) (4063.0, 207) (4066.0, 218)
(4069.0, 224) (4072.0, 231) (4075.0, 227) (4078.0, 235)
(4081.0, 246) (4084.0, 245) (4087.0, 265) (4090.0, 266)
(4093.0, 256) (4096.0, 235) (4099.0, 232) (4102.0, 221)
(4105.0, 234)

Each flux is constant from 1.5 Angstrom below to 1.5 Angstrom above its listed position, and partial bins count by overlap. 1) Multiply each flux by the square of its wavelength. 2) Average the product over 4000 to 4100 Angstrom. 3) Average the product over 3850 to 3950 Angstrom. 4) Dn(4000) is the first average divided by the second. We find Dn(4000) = 2.02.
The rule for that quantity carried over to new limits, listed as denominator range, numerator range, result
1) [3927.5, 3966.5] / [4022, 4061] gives 2.06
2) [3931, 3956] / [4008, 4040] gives 2.06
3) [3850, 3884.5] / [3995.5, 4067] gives 2.31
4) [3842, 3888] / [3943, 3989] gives 1.38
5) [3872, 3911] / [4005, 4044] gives 2.01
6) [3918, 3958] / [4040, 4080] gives 1.88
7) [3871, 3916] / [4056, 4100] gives 1.85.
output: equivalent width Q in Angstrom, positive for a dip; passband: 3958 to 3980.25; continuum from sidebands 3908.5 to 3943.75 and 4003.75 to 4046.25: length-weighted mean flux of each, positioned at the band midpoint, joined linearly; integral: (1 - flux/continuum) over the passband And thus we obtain 7.70 Angstrom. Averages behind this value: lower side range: 128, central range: 120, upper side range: 253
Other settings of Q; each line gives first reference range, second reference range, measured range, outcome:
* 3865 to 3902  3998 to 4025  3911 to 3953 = 9.9 Angstrom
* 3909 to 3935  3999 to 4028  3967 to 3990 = 5.0 Angstrom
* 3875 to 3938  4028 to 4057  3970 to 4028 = -4.0 Angstrom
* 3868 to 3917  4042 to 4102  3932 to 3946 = 4.8 Angstrom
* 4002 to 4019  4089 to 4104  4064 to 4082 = 1.2 Angstrom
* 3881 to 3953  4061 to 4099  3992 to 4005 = -2.6 Angstrom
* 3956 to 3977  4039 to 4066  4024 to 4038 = -3.2 Angstrom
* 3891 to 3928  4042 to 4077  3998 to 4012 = -3.4 Angstrom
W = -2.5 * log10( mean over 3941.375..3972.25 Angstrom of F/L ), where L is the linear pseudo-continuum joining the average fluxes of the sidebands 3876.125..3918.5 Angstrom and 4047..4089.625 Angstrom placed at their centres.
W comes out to 0.32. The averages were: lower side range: 144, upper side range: 231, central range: 130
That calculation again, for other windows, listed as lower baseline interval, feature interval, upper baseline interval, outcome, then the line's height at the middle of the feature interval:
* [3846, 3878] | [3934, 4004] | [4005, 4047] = 0.285 mag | 205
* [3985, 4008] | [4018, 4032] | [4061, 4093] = -0.084 mag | 232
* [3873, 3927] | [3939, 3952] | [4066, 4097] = 0.123 mag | 167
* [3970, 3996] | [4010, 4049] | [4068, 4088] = -0.190 mag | 211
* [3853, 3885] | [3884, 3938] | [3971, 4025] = 0.072 mag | 149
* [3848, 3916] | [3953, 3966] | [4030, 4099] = 0.362 mag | 176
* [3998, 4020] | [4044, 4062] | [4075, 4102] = 0.116 mag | 250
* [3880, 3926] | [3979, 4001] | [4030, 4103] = -0.103 mag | 195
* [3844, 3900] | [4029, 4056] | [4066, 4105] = -0.125 mag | 216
